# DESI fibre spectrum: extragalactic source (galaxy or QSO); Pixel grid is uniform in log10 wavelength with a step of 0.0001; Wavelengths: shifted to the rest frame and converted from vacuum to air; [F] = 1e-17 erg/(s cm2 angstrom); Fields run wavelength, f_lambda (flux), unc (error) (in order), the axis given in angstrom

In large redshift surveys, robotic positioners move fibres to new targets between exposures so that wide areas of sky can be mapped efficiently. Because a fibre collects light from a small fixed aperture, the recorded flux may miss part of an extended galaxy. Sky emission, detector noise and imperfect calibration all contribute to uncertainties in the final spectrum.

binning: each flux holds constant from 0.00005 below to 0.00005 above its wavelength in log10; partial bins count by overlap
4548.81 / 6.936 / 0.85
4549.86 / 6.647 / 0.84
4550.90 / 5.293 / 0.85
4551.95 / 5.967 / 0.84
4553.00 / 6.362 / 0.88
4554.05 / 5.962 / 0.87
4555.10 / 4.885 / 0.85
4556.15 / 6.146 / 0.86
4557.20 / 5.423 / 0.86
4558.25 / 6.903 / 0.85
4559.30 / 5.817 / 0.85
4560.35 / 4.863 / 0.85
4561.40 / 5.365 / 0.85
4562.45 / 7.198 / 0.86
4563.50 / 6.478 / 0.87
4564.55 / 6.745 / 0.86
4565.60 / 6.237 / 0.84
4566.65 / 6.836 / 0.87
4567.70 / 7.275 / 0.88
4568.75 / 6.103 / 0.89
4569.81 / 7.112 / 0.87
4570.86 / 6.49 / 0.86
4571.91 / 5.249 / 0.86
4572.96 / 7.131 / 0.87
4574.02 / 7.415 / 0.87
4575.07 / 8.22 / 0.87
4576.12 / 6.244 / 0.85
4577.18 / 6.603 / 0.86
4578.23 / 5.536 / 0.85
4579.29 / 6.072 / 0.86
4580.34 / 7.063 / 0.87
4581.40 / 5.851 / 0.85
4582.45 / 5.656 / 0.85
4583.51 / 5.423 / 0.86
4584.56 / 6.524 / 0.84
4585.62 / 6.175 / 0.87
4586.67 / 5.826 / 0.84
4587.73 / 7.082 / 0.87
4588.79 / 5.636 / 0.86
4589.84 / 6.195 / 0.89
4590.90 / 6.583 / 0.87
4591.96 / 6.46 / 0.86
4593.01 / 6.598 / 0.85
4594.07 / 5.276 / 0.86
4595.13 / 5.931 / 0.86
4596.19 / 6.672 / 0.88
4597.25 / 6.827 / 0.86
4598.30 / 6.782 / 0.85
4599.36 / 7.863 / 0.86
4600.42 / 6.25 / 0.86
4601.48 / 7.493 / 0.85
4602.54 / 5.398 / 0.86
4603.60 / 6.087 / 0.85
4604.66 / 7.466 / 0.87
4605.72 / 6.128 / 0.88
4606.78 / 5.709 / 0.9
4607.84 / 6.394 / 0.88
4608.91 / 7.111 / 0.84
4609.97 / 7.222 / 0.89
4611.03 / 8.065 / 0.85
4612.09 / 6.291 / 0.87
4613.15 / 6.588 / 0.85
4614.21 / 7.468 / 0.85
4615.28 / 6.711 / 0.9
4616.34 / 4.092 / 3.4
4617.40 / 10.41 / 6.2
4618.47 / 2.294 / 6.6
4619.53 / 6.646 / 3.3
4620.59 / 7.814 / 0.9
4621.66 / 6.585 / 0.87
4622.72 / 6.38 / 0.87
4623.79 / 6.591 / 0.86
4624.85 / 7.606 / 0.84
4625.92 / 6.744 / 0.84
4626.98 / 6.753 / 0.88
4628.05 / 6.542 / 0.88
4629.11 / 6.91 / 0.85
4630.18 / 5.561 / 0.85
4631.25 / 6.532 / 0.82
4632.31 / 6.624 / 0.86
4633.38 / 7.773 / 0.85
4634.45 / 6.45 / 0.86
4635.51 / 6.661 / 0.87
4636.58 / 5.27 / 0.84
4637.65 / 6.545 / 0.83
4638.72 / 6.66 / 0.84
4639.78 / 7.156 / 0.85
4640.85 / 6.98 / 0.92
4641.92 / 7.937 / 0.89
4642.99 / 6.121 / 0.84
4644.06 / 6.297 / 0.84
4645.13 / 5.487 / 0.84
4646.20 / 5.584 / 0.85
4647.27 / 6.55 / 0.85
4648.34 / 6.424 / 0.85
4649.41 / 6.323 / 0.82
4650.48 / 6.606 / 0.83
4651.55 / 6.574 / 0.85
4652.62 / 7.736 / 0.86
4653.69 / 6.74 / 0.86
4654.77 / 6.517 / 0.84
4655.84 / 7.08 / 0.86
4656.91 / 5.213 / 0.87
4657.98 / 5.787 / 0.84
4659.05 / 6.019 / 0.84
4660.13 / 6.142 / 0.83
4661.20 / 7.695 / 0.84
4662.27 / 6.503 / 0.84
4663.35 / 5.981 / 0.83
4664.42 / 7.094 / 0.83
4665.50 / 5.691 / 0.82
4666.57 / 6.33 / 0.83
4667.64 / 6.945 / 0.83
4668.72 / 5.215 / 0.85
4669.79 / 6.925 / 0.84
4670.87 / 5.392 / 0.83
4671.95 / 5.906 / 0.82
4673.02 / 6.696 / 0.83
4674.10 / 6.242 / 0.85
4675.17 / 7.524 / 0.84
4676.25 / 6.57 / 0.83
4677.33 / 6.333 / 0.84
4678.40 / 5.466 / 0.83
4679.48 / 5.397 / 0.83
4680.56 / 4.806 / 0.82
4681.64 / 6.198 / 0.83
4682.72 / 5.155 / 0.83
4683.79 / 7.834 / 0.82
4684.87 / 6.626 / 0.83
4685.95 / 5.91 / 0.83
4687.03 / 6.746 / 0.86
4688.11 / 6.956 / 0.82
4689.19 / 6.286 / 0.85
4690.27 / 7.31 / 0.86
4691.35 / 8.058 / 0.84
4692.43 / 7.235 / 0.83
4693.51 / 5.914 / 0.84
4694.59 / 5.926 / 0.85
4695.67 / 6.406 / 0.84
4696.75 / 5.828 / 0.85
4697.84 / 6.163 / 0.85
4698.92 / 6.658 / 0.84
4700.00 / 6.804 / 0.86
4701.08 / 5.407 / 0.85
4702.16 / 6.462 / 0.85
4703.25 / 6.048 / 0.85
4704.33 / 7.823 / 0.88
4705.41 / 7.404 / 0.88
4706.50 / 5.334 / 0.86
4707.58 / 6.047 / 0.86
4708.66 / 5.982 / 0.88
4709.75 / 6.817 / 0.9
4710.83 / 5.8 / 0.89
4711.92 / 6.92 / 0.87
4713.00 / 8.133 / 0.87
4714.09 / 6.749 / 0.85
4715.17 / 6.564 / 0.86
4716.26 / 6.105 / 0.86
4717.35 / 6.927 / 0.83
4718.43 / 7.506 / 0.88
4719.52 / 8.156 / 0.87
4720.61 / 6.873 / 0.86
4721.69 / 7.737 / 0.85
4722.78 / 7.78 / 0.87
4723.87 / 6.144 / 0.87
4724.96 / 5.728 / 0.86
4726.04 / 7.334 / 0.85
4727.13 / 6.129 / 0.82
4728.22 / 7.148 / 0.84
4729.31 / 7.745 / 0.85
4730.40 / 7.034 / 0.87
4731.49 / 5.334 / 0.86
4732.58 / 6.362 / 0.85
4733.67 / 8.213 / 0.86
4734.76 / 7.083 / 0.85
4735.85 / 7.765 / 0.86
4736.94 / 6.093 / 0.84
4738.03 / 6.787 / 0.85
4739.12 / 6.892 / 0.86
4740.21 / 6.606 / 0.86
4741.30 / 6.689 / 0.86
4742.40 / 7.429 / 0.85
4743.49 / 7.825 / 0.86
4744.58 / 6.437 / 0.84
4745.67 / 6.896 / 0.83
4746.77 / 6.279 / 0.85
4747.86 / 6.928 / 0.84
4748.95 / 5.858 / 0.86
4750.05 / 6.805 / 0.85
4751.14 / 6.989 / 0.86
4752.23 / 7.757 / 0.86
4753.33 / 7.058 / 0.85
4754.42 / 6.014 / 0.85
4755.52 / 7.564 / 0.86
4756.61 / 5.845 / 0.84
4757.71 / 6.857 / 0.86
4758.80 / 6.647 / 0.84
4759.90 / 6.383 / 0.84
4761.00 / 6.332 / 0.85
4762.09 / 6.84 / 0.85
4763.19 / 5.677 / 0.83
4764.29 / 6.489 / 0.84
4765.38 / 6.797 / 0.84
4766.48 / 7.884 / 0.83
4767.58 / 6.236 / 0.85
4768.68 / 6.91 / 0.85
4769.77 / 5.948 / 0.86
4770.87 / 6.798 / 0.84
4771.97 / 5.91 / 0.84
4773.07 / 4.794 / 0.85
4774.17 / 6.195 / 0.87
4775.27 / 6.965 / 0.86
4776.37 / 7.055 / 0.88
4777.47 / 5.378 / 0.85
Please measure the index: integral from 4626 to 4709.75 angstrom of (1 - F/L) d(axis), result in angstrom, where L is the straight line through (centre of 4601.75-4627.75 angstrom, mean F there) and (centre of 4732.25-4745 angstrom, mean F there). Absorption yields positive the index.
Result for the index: 4.5 angstrom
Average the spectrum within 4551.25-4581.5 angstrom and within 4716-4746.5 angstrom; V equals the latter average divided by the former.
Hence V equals 1.10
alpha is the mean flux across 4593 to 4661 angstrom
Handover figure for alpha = 6.55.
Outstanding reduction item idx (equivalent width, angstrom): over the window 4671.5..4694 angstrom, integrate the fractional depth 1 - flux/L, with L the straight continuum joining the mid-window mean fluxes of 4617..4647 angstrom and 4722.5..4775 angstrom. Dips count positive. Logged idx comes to 0.6 angstrom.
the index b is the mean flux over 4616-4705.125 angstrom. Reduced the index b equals 6.46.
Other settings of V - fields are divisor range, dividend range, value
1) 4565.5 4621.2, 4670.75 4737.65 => 1.02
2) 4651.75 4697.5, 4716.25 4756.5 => 1.08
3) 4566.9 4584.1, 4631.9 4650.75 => 1.01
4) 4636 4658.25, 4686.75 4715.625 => 1.02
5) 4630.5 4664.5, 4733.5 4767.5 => 1.04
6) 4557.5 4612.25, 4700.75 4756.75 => 1.05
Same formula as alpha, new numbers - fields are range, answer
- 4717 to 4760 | 6.9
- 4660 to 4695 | 6.4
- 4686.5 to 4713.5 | 6.58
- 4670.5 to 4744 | 6.64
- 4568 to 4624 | 6.49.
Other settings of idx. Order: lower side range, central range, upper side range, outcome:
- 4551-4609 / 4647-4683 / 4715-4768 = 1.6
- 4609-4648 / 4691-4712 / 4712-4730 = 1.6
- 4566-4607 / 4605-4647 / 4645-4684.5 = -1.4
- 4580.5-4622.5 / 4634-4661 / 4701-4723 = 0.6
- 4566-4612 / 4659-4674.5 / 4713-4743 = 1.0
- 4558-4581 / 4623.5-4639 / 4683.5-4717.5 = -0.2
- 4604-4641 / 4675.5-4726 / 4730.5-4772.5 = 1.0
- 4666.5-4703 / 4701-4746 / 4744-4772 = -2.3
